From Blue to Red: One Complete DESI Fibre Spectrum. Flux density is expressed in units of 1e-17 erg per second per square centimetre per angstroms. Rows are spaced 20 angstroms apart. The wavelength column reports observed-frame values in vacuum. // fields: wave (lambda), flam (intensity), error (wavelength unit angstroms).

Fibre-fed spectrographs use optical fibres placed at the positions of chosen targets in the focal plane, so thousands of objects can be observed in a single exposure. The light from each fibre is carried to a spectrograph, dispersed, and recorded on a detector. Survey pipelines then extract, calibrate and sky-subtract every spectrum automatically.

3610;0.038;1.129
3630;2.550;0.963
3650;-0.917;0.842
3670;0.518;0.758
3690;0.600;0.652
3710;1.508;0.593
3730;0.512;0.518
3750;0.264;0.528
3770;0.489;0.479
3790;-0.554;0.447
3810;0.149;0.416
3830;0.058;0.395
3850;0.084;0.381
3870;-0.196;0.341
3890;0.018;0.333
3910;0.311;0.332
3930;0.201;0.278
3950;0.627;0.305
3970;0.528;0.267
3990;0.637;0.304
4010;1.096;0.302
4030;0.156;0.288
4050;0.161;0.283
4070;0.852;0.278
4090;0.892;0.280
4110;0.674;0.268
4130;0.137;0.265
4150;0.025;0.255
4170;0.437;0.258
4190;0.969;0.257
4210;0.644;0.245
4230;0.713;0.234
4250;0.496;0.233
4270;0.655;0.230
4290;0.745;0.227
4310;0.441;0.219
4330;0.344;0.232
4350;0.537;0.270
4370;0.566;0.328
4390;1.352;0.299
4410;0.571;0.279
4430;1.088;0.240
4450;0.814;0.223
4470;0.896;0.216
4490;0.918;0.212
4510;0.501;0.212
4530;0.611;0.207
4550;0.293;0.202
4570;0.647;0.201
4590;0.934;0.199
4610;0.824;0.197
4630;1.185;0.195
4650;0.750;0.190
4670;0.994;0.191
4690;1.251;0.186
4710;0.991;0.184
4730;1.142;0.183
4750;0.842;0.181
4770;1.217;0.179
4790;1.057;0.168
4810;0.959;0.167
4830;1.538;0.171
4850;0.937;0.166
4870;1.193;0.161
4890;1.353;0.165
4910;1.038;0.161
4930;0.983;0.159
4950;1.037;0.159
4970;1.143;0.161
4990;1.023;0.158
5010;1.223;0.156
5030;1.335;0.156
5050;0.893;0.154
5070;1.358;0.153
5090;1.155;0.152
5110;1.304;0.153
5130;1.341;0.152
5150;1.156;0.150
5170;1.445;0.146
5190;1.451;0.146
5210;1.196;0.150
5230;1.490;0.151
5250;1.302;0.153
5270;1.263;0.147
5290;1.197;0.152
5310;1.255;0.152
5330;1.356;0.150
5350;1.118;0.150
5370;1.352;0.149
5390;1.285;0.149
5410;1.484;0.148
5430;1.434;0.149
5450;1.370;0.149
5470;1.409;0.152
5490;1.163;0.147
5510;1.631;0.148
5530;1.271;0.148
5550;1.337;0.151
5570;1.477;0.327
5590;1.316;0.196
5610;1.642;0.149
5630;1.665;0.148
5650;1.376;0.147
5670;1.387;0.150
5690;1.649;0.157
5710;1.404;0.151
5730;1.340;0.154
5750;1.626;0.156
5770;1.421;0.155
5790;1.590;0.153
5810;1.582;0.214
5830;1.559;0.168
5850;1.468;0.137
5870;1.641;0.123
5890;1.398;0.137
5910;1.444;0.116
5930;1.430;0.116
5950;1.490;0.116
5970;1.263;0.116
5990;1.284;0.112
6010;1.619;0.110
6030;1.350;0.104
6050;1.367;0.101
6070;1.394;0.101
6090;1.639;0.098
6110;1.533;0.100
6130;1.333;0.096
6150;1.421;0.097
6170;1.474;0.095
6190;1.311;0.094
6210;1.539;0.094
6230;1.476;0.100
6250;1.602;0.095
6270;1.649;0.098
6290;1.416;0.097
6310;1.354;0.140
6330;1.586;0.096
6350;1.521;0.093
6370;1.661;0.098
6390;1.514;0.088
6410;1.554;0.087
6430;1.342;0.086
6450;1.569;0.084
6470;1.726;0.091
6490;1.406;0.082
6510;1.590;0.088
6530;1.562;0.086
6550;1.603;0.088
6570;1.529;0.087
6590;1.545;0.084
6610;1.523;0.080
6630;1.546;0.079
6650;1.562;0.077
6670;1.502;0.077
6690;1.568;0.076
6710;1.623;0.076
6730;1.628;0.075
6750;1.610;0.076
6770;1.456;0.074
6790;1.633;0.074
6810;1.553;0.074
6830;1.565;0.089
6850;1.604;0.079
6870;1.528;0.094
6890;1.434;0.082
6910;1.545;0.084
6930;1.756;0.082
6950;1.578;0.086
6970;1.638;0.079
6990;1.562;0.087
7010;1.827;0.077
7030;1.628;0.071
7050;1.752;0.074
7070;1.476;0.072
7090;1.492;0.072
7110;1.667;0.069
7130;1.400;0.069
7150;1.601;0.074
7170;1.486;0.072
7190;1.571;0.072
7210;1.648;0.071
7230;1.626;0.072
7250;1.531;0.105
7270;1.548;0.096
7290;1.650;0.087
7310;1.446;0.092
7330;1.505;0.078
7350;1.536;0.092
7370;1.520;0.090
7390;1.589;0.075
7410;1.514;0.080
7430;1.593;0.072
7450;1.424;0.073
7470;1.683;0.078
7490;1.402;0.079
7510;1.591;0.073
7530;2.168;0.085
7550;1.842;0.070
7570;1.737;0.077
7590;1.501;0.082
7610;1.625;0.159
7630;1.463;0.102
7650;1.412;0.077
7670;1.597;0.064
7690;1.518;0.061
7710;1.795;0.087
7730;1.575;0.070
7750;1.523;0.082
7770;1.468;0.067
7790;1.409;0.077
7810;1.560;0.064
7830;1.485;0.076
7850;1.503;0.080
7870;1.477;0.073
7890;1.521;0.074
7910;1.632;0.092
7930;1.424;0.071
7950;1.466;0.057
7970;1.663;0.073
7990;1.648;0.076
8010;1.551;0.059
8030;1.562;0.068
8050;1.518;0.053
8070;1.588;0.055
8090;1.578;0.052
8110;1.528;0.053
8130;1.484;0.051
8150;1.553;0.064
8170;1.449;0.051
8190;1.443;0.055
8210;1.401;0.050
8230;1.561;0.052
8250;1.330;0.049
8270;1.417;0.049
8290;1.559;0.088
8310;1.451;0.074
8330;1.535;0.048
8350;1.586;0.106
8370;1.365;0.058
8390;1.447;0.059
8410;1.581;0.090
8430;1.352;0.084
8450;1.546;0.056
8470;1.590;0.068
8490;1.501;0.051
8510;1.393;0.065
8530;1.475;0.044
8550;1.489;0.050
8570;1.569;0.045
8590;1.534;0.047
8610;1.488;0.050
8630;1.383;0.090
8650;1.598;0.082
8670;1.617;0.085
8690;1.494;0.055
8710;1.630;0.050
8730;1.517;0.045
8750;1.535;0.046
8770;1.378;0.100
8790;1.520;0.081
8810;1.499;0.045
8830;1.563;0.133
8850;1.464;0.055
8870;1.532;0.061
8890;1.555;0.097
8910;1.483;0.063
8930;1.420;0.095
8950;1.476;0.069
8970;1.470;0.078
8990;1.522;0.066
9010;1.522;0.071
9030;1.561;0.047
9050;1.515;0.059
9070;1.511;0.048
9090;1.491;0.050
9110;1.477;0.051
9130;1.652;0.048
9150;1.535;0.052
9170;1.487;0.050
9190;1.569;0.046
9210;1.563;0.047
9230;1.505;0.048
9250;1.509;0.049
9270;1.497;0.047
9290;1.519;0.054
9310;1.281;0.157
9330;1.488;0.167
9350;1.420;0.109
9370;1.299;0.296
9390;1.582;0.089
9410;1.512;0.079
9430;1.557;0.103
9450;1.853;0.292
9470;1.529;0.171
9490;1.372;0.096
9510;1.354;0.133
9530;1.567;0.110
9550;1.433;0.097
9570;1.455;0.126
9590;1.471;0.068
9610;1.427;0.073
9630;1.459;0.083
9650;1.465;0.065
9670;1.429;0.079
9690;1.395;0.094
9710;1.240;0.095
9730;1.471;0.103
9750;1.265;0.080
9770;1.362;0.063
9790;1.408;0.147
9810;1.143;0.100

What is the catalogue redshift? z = 0.15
